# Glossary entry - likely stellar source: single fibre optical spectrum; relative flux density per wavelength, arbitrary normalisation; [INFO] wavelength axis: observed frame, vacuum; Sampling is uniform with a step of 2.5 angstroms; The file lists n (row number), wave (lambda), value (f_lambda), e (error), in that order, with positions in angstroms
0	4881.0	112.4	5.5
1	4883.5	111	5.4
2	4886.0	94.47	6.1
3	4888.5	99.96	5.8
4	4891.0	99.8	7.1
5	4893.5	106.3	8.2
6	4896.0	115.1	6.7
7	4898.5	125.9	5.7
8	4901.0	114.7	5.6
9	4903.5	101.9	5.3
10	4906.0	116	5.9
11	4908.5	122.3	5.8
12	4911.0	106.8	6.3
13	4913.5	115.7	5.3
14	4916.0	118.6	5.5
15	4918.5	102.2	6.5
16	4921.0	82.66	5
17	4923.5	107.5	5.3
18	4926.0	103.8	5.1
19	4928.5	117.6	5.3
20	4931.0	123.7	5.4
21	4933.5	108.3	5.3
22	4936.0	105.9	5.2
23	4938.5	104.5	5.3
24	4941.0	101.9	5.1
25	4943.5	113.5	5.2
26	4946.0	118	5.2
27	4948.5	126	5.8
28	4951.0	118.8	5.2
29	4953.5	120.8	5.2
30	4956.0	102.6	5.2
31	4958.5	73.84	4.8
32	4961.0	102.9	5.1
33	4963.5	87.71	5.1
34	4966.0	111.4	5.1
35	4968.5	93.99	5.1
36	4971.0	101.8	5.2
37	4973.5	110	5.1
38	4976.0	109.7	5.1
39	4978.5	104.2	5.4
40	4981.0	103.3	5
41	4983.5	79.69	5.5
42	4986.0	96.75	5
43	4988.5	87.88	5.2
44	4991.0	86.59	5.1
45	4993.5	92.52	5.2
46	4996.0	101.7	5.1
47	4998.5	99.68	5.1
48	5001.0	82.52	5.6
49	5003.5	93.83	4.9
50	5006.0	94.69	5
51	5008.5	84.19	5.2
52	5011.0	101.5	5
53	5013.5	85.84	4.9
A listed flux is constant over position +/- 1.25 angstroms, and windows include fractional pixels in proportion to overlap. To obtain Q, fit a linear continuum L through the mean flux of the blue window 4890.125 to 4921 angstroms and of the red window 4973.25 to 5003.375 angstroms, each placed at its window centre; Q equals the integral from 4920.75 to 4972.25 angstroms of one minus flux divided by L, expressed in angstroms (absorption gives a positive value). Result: -1.5 angstroms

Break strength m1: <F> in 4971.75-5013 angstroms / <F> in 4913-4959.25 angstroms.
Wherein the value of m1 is 0.88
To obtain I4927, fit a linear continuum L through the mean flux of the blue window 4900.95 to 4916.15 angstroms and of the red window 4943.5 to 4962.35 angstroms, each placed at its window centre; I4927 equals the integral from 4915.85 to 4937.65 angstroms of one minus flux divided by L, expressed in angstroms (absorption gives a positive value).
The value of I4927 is 0.86 angstroms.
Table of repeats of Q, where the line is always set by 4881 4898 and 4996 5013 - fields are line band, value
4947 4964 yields -1.20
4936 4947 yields -0.96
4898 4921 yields -1.76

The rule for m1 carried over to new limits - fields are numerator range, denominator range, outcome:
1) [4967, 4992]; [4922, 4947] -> 0.89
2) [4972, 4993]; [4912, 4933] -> 0.89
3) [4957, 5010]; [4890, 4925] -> 0.87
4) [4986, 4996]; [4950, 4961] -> 0.88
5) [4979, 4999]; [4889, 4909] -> 0.84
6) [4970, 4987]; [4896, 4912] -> 0.88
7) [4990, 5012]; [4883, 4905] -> 0.86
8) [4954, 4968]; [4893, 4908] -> 0.85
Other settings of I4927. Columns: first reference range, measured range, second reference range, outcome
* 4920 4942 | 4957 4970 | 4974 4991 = 0.8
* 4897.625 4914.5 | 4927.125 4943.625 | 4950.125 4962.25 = -0.4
